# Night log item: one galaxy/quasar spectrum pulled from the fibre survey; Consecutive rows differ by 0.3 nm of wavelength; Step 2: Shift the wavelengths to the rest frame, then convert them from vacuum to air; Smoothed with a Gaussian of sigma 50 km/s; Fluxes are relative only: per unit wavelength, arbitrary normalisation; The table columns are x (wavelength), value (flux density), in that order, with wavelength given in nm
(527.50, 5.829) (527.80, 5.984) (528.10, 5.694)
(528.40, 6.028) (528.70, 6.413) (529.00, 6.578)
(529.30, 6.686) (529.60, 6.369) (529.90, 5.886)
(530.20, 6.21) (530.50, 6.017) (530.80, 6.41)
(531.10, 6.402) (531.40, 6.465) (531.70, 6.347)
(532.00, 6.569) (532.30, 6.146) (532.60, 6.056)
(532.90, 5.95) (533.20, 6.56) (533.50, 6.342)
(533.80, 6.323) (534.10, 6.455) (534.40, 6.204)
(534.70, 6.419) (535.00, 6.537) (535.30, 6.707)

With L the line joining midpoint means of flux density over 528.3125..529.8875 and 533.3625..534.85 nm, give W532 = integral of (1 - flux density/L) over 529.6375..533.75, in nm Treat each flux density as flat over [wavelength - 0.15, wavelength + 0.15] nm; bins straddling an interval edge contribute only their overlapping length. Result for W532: 0.07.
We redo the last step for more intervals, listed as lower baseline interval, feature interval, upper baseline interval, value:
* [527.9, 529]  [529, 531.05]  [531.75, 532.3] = -0.016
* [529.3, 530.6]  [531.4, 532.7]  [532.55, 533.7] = -0.017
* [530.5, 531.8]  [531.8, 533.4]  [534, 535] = 0.027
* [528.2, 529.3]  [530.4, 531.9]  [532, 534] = -0.010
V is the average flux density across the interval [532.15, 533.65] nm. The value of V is 6.21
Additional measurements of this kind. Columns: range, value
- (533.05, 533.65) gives 6.45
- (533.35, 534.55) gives 6.33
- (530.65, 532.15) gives 6.44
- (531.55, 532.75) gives 6.28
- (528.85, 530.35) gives 6.35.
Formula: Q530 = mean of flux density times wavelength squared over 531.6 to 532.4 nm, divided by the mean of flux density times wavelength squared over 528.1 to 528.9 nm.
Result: 1.1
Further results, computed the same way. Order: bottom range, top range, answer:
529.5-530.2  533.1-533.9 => 1.06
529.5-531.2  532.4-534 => 1.02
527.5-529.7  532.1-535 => 1.03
